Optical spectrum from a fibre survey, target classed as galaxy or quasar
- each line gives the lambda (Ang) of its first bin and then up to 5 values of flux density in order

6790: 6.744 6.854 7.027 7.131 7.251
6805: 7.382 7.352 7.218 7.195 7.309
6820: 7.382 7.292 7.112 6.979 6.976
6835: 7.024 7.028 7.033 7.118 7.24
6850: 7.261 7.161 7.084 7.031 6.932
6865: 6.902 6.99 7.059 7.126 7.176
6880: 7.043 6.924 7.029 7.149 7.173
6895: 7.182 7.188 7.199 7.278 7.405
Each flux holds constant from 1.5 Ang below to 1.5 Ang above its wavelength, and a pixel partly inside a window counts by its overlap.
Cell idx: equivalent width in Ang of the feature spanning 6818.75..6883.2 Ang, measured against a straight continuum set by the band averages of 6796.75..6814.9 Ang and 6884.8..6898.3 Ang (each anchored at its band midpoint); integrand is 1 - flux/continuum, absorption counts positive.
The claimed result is 0.9 Ang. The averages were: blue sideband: 7.25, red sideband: 7.14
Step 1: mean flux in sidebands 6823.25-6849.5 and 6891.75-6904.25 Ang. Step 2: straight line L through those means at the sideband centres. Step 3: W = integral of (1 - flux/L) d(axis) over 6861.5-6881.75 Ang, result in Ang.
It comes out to 0.32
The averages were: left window 7.08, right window 7.2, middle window 7.04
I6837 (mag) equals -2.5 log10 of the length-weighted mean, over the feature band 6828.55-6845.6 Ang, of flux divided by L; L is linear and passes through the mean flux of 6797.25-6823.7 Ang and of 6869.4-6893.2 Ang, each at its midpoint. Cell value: 0.03 mag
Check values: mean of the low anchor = 7.28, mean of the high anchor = 7.08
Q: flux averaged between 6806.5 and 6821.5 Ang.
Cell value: 7.29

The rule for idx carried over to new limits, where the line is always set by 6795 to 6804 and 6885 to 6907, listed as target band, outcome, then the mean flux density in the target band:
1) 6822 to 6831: 0.07 Ang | 7.11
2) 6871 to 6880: 0.08 Ang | 7.12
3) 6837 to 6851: 0.07 Ang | 7.14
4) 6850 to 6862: 0.14 Ang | 7.09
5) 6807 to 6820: -0.21 Ang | 7.28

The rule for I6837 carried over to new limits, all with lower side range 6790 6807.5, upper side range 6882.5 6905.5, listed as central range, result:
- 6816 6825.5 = -0.028 mag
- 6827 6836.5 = 0.019 mag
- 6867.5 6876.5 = 0.009 mag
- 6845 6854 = -0.013 mag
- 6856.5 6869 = 0.025 mag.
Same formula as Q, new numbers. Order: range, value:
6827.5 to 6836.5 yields 6.99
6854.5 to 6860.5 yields 7.06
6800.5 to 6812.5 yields 7.3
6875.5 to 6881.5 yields 7.11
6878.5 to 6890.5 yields 7.04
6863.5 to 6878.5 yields 7.05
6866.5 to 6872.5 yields 7.02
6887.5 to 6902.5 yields 7.18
